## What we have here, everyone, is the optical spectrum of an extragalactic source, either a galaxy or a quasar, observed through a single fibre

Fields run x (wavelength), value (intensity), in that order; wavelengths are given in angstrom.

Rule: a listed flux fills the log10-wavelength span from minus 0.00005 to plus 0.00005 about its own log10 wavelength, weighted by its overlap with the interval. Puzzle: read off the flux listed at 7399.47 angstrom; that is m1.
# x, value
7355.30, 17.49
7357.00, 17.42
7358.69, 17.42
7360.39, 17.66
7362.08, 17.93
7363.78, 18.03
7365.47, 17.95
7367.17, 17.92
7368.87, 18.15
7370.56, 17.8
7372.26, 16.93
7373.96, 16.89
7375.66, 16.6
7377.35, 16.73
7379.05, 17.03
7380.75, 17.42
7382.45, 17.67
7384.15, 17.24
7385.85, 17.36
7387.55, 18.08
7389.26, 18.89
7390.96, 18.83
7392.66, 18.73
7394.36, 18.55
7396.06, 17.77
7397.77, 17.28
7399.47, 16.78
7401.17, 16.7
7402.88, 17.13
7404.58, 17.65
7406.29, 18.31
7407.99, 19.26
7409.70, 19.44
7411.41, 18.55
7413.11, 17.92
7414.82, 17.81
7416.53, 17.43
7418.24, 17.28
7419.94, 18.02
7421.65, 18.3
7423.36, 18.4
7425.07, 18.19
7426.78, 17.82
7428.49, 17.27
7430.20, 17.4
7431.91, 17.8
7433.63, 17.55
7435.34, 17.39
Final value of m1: 16.78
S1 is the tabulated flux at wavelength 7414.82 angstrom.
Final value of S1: 17.81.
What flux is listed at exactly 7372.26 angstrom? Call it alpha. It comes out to 16.93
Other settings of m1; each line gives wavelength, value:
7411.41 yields 18.55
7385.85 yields 17.36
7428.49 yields 17.27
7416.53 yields 17.43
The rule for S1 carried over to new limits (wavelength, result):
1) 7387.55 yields 18.08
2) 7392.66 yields 18.73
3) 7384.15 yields 17.24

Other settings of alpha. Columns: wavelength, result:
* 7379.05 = 17.03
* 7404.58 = 17.65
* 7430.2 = 17.4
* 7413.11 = 17.92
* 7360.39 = 17.66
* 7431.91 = 17.8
